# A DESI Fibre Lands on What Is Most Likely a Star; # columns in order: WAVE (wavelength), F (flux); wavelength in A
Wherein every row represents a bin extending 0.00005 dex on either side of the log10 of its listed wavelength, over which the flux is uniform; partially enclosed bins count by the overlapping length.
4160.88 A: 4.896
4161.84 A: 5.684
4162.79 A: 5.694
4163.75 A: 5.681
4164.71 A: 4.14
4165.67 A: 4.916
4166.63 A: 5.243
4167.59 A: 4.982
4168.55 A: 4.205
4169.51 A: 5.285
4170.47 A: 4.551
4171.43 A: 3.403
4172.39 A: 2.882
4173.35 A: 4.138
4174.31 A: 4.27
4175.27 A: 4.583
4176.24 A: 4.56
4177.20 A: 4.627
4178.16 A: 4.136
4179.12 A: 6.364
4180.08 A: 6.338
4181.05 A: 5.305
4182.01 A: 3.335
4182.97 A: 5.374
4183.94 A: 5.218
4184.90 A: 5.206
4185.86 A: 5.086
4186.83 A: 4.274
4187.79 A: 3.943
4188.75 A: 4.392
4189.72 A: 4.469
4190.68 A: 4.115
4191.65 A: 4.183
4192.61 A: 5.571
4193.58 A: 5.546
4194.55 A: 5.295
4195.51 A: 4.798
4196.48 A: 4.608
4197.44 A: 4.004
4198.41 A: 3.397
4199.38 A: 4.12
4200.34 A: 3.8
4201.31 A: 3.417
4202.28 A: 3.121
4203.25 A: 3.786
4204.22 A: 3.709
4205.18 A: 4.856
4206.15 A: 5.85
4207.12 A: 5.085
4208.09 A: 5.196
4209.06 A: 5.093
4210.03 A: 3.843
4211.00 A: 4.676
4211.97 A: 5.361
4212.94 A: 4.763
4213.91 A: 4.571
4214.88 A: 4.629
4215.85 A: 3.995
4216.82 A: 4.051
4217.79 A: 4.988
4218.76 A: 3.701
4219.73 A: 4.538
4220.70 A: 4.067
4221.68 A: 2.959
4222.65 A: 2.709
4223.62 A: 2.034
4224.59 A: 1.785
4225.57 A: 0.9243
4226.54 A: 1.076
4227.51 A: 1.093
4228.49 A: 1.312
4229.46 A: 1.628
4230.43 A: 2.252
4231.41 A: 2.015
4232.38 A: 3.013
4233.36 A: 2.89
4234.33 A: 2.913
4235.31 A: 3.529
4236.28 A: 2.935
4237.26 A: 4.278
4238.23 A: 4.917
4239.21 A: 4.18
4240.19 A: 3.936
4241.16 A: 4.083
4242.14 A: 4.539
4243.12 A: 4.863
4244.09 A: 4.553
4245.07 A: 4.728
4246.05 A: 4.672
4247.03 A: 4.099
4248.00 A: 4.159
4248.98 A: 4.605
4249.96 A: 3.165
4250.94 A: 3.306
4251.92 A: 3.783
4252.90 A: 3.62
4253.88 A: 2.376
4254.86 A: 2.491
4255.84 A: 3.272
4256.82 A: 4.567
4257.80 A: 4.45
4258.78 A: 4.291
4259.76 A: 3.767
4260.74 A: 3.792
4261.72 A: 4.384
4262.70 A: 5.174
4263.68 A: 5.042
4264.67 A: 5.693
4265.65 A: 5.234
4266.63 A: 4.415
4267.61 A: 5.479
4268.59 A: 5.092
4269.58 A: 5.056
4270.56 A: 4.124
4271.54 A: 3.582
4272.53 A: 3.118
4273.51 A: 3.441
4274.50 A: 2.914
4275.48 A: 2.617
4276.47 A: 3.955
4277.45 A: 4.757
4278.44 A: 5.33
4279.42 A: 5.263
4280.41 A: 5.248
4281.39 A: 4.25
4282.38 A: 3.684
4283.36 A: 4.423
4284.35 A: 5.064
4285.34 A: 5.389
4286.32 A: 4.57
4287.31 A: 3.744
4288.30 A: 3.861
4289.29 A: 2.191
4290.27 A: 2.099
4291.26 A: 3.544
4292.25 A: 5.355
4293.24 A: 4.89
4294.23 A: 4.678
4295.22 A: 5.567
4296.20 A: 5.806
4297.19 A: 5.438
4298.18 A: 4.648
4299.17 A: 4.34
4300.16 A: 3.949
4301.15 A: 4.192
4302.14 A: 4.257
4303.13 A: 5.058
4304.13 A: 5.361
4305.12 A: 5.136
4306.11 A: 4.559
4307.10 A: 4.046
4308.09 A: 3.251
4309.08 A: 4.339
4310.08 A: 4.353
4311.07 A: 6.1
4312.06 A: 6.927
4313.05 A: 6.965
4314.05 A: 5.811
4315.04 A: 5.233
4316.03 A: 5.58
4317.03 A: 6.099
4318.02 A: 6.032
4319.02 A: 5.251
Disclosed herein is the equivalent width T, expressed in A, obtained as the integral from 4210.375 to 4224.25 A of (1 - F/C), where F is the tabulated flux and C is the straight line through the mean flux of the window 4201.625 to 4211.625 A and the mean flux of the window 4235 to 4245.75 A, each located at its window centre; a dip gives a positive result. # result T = 1.21 A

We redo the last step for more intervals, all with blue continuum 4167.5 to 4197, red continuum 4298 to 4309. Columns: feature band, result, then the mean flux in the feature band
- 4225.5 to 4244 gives 6.1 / 3.05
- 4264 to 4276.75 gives 0.8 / 4.22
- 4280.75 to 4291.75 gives 1.4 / 3.91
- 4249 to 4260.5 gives 2.3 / 3.6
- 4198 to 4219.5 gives 1.2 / 4.37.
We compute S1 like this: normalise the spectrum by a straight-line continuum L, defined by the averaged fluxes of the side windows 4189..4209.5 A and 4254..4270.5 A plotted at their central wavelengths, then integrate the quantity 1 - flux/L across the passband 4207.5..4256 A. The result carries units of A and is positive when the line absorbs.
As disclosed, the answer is 9.74 A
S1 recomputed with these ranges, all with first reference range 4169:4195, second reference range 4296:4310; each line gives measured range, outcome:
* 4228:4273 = 6.9 A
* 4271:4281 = 1.2 A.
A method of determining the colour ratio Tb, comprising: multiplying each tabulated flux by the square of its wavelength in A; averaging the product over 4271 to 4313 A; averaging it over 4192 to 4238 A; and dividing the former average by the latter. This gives 1.25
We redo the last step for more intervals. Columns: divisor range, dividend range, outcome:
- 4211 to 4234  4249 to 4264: 1.27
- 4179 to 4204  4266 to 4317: 1.06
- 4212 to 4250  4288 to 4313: 1.36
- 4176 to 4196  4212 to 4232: 0.63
